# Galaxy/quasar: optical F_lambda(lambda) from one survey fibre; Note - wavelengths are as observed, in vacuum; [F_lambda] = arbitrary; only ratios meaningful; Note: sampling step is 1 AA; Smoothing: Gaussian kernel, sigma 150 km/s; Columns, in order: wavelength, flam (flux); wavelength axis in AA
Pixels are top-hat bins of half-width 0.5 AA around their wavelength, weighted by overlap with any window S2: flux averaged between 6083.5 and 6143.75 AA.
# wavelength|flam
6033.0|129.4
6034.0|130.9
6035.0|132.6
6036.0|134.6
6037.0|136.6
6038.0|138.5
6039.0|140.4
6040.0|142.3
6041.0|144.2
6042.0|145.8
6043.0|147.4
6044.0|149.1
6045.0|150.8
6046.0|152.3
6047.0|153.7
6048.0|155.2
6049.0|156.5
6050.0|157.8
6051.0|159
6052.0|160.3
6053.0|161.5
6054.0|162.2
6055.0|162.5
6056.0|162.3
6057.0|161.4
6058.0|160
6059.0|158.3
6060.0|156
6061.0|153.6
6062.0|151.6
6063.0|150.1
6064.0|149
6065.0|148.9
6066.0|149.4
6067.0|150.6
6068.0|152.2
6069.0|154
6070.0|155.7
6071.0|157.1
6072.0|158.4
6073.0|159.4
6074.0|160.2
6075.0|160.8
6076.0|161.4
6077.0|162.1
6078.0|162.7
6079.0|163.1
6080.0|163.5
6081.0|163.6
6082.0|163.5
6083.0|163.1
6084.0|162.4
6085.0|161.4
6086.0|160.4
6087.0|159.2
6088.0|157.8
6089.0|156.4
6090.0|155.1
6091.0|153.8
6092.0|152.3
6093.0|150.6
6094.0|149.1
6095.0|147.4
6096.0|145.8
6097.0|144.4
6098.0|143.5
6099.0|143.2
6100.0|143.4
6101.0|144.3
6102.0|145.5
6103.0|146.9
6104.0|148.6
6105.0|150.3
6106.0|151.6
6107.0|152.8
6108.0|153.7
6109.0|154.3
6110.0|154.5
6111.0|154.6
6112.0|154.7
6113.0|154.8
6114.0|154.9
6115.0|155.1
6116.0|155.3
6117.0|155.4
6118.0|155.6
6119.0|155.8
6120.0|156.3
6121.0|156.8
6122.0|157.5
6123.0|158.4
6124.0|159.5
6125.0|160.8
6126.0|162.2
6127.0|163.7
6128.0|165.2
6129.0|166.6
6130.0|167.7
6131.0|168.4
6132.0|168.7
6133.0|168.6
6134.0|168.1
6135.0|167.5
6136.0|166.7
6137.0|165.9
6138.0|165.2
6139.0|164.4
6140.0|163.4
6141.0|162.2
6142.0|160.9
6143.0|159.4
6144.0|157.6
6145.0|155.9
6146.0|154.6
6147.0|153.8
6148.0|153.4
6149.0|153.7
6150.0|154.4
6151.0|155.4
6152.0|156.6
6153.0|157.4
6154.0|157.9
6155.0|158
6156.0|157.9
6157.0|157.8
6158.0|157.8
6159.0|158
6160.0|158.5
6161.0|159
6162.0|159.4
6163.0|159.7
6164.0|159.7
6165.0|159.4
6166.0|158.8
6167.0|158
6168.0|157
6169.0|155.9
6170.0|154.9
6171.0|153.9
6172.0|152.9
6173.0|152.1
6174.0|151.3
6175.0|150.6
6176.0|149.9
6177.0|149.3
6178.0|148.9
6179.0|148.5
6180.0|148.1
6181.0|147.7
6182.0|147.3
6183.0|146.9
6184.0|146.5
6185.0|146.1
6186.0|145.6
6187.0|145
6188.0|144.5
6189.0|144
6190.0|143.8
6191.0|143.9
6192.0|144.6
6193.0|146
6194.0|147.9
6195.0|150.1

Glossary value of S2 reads 157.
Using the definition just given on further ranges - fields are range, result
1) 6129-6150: 162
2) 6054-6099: 156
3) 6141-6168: 158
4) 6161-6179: 155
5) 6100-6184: 157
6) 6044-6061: 158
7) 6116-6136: 162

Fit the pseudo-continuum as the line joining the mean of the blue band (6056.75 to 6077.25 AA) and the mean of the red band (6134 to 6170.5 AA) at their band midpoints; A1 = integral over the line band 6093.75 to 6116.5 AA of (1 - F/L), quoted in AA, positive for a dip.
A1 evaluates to 1.0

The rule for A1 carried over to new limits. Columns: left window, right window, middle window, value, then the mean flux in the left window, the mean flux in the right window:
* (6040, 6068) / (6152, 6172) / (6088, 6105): 0.77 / 154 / 158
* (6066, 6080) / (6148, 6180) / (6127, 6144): -0.98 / 158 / 155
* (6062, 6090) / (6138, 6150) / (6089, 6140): 0.61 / 158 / 158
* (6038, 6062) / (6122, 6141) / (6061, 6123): 2.00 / 154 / 165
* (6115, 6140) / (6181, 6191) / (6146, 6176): -0.68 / 162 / 146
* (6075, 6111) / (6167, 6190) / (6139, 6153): -0.56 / 154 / 149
